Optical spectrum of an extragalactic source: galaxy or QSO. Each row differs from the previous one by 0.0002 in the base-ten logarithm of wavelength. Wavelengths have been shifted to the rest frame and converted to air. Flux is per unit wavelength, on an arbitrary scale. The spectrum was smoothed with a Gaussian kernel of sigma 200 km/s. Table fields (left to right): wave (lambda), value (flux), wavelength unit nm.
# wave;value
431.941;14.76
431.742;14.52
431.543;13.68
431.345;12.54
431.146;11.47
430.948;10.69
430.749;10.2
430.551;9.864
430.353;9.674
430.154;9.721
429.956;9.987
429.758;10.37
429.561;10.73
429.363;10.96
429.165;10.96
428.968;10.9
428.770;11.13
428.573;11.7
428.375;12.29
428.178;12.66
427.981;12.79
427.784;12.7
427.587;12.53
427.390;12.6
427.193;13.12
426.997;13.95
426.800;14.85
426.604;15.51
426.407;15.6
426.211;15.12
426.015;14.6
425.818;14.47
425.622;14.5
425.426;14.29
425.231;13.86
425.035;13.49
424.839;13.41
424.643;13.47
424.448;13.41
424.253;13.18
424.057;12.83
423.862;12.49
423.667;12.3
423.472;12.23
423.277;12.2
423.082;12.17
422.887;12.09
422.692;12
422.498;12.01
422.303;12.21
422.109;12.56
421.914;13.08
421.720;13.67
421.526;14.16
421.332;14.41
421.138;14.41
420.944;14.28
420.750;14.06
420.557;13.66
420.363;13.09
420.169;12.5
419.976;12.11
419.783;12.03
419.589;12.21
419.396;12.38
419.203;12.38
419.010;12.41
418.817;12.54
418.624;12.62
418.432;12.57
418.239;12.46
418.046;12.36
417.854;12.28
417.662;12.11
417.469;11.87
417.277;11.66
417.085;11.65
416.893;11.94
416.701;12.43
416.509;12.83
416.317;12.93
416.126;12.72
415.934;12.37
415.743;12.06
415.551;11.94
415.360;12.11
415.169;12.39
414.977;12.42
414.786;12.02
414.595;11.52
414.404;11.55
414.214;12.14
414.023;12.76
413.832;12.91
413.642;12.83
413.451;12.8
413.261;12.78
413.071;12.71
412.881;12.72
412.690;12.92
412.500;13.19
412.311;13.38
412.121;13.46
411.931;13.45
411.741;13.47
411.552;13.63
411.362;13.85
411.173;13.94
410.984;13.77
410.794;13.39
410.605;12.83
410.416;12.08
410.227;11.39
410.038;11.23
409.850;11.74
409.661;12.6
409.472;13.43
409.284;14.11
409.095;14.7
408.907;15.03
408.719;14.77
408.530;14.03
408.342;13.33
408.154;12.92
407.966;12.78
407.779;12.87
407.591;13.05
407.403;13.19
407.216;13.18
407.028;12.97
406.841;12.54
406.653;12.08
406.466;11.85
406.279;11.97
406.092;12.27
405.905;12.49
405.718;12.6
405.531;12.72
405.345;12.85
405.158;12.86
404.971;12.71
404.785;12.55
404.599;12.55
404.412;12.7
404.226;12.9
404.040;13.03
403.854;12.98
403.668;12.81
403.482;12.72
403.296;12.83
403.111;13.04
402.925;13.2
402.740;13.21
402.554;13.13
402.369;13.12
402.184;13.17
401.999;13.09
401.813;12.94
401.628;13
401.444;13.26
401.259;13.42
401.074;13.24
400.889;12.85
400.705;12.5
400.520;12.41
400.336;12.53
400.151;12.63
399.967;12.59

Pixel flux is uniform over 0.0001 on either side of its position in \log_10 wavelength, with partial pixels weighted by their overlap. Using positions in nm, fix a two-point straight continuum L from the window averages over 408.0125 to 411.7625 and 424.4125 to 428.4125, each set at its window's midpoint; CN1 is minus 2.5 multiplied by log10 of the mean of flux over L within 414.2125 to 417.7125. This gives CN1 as 0.11 mag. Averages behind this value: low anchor 13.3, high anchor 13.8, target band 12.1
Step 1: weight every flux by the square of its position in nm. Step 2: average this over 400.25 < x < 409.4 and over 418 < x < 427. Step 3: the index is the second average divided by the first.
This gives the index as 1.11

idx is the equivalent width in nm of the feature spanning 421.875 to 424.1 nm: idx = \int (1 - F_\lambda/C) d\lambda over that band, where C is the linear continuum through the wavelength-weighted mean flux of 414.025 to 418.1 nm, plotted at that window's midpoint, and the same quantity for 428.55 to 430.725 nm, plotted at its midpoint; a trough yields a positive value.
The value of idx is -0.20 nm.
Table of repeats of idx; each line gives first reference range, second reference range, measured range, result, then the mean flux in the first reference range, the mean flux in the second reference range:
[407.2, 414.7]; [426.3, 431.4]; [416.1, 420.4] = 0.09 nm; 13.1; 11.9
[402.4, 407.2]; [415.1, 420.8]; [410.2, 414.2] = -0.17 nm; 12.7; 12.4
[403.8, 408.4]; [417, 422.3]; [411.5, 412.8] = -0.06 nm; 12.7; 12.8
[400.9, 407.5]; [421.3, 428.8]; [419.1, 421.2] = 0.02 nm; 12.8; 13.2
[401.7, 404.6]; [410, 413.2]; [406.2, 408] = 0.05 nm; 13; 13.1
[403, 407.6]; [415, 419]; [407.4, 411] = -0.17 nm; 12.7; 12.3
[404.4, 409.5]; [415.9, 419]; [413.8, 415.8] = 0.06 nm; 13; 12.3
